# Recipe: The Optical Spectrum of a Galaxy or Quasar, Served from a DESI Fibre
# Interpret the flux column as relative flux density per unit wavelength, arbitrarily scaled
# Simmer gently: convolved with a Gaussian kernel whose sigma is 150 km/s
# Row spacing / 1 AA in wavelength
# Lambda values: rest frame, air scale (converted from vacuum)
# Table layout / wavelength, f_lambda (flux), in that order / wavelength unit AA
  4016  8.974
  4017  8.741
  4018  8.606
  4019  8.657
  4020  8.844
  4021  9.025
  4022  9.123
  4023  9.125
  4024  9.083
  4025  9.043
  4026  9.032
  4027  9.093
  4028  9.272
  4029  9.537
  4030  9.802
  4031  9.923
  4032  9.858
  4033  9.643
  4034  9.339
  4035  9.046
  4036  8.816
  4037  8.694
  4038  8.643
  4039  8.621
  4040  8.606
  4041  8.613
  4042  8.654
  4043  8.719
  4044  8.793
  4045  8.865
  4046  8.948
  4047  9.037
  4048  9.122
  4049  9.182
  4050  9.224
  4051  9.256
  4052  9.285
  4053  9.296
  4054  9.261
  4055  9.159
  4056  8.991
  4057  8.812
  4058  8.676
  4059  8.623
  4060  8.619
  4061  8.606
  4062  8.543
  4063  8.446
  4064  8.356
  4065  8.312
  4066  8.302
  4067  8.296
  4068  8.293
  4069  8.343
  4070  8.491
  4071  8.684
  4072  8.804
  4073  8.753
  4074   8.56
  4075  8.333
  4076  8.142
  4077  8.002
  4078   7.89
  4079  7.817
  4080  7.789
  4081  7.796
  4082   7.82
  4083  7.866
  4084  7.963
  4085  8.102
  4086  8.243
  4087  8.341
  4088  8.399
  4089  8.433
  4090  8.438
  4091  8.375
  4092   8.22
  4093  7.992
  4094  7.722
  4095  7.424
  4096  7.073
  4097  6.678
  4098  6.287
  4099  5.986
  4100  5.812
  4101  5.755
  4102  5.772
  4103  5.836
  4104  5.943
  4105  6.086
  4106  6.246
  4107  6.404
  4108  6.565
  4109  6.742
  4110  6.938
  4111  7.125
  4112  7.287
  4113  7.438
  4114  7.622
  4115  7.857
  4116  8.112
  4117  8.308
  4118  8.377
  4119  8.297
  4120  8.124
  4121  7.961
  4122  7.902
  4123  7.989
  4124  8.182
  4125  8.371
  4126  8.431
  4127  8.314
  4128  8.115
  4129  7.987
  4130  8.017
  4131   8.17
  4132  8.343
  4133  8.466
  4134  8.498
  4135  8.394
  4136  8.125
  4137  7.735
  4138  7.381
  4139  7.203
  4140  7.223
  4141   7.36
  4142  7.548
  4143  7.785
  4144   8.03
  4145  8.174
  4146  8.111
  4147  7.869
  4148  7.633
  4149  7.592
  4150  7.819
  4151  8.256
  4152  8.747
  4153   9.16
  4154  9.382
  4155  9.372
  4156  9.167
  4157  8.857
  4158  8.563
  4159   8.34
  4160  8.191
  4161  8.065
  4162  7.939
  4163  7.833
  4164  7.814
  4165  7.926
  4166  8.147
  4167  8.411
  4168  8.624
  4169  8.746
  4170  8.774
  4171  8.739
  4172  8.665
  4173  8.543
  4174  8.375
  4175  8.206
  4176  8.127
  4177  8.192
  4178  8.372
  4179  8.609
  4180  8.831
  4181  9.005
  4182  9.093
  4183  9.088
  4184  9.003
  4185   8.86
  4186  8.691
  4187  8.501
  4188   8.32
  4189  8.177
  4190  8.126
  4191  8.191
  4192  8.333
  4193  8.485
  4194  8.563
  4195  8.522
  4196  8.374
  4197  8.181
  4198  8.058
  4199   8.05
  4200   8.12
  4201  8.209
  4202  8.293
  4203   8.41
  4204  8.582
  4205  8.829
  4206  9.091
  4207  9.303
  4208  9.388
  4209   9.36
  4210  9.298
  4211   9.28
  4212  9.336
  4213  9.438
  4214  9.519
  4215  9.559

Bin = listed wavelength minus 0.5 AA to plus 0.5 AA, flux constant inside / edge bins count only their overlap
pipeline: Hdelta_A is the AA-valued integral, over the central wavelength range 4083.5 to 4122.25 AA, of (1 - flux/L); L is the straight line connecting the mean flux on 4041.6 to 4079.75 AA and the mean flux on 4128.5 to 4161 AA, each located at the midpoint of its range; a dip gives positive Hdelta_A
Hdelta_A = 5.0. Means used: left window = 8.67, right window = 8.17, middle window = 7.33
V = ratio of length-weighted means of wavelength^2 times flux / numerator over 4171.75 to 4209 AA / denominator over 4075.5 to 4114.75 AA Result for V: 1.2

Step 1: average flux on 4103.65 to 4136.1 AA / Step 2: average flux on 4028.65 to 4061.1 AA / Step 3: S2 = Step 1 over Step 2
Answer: 0.9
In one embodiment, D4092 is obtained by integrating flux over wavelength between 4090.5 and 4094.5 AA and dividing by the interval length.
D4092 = 8.08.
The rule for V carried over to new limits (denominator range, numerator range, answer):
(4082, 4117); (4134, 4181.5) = 1.17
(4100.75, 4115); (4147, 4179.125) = 1.30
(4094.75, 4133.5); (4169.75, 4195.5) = 1.20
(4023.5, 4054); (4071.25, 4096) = 0.91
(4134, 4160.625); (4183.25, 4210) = 1.07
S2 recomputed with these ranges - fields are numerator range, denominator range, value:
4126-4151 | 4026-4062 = 0.88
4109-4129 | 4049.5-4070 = 0.91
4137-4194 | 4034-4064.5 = 0.94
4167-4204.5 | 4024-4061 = 0.94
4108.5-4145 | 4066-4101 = 1.00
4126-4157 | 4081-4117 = 1.12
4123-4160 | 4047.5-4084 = 0.96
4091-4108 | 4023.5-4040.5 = 0.72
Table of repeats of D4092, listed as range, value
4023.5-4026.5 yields 9.05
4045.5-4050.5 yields 9.1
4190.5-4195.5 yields 8.42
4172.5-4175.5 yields 8.37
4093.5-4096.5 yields 7.41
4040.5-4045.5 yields 8.73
